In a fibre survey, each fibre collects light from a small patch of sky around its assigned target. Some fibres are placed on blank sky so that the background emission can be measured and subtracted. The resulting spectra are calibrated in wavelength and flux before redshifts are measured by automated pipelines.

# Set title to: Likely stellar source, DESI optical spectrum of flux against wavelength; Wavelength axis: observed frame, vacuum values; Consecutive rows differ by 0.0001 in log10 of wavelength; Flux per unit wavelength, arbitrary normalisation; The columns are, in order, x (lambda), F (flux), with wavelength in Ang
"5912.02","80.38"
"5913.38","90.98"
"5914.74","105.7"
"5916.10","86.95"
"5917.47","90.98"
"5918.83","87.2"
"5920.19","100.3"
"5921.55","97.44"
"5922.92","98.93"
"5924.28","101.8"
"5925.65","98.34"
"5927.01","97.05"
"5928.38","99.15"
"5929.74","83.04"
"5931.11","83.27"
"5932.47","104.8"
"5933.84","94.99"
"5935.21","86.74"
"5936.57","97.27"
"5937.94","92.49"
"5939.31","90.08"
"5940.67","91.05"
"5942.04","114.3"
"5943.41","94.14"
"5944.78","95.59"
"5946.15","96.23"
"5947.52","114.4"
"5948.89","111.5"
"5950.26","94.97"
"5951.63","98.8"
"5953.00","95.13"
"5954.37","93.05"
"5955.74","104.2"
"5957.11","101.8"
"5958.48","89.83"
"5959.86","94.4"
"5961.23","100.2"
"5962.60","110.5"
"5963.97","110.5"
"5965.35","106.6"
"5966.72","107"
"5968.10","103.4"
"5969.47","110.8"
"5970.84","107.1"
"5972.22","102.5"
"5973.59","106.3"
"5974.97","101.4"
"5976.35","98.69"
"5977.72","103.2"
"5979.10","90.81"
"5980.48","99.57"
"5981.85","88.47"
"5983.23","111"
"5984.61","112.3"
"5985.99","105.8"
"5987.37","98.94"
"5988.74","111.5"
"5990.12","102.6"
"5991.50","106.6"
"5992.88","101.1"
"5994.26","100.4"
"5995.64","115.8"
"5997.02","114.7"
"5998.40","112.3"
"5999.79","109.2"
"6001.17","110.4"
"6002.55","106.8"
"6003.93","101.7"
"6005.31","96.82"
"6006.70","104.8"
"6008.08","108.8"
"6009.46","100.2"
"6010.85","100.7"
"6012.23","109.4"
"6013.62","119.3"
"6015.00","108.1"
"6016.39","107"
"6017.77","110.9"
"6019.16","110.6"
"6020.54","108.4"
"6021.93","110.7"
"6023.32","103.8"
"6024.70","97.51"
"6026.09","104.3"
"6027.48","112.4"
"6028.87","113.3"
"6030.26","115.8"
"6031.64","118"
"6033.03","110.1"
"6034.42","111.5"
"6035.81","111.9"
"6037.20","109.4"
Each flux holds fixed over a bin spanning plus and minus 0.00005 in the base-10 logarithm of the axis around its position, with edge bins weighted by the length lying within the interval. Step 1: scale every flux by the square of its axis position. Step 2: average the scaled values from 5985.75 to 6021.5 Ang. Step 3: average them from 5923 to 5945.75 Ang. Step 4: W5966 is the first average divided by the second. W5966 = 1.15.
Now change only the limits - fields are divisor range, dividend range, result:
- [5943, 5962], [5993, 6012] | 1.09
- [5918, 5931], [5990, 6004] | 1.16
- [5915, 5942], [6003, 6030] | 1.17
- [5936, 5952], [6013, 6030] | 1.13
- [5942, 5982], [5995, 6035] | 1.09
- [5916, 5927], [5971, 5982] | 1.06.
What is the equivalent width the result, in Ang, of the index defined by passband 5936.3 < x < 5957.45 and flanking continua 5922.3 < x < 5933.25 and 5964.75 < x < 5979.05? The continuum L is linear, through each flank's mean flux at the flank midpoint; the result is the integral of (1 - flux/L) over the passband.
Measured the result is 0.1 Ang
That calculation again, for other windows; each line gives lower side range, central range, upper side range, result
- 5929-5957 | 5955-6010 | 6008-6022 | -0.5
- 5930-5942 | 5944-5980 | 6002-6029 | -1.5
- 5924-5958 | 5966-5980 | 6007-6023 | -0.1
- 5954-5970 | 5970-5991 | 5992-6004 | 0.6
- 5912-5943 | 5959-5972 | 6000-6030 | -0.7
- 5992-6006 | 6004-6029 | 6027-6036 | 0.8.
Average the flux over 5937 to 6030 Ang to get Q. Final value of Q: 104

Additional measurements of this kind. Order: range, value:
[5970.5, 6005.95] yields 104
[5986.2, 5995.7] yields 105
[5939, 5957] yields 99.8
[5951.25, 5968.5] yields 101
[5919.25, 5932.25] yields 95.7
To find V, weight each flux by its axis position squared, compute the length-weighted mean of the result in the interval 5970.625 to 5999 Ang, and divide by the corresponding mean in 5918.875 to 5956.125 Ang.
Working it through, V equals 1.09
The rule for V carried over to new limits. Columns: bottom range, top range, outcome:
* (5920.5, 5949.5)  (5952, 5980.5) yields 1.06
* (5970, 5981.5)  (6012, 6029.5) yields 1.09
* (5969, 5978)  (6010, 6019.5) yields 1.06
